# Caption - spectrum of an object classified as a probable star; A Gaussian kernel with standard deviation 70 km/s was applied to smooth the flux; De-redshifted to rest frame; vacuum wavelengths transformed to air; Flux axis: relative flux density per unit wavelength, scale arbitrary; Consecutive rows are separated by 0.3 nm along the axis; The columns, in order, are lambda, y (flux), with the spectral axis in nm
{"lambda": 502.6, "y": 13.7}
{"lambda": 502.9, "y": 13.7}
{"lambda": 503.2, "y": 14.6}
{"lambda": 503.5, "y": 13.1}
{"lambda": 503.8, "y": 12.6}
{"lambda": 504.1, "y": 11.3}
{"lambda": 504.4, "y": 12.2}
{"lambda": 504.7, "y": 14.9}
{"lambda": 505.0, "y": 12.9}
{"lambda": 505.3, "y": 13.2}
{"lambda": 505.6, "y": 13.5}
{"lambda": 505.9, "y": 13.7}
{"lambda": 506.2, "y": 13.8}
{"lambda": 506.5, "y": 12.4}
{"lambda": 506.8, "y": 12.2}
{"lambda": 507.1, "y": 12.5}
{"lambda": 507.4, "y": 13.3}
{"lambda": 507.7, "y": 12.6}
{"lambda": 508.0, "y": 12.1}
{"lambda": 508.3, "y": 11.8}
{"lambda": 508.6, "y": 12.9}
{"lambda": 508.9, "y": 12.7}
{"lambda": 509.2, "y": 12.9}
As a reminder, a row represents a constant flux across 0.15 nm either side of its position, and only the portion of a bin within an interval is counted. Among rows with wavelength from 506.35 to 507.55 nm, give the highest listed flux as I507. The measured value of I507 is 13.3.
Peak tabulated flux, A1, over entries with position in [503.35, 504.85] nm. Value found 14.9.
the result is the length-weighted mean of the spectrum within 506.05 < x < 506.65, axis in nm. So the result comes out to 13.1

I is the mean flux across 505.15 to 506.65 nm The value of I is 13.3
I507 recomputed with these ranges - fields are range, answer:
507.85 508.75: 12.9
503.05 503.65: 14.6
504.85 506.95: 13.8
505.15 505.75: 13.5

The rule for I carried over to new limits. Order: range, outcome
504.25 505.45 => 13.3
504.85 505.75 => 13.2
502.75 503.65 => 13.8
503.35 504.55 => 12.3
